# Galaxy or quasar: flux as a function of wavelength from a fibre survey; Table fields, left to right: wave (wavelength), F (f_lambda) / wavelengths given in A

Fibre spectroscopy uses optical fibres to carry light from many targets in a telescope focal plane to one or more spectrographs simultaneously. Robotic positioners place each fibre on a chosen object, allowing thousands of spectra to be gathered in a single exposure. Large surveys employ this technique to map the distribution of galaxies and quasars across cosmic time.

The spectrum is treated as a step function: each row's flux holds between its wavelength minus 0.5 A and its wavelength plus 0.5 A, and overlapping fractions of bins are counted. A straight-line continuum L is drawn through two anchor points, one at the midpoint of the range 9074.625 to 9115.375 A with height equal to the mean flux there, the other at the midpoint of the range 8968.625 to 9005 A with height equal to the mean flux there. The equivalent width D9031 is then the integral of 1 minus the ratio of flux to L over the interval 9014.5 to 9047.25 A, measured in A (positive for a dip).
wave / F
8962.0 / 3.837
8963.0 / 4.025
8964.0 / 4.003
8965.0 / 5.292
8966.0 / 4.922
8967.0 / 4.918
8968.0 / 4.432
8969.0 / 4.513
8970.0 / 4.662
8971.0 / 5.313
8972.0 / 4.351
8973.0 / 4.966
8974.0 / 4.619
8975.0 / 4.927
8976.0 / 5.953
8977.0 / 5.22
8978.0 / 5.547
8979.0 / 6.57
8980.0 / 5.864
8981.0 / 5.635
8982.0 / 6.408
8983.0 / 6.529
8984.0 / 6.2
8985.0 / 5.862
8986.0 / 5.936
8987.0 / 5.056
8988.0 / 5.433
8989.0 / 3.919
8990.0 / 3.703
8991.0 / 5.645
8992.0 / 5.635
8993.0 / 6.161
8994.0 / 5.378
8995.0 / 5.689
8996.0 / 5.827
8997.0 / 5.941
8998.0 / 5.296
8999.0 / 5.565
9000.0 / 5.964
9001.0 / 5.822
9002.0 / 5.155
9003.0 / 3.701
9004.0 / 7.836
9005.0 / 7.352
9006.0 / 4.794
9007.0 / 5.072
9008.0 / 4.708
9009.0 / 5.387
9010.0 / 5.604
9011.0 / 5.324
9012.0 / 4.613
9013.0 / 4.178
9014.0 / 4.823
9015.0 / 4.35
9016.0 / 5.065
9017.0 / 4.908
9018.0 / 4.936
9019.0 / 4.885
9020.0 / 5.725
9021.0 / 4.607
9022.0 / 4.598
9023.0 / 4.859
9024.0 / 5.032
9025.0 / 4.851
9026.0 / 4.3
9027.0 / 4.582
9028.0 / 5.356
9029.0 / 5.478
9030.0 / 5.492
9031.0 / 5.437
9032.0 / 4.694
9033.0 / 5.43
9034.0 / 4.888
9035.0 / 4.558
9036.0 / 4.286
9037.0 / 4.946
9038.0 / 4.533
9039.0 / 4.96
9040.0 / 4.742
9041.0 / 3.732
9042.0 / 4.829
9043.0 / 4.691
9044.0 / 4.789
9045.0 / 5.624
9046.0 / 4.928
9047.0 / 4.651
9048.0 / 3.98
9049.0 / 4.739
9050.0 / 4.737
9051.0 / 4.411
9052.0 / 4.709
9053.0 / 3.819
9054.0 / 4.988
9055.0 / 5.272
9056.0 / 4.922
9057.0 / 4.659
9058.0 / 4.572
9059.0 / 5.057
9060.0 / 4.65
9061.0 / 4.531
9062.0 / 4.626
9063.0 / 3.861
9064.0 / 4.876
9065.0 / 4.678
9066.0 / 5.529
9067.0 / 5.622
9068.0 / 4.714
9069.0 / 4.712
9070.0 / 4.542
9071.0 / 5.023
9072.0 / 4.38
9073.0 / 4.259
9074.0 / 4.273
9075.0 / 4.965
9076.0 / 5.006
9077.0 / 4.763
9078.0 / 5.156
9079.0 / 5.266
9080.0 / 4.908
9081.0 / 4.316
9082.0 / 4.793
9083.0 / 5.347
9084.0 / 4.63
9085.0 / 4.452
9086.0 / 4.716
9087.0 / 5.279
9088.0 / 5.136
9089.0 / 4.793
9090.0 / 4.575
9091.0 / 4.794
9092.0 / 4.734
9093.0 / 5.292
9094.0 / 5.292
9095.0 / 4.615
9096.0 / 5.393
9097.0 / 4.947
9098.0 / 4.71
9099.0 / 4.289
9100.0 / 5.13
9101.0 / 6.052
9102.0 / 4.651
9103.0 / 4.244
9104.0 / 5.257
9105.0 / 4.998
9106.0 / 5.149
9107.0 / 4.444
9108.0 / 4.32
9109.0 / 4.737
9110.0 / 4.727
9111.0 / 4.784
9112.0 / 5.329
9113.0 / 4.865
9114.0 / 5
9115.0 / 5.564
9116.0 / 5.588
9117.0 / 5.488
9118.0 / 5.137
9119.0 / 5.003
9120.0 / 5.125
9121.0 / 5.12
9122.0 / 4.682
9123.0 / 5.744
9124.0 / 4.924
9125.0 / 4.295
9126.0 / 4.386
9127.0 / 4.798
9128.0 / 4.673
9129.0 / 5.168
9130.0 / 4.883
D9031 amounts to 2.40 A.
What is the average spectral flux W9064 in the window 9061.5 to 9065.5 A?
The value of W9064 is 4.51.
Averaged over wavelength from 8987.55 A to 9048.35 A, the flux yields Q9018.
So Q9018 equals 5.07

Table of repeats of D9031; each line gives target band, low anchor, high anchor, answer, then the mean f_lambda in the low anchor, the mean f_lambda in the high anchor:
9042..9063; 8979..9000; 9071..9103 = 1.8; 5.62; 4.86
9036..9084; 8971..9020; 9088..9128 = 3.7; 5.38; 4.95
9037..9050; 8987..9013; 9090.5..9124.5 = 1.3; 5.39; 5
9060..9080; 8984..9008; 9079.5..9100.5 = 0.9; 5.51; 4.86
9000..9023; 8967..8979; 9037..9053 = -1.6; 5.02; 4.65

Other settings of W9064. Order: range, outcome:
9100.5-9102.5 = 5.35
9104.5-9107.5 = 4.86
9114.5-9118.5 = 5.44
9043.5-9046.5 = 5.11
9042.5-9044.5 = 4.74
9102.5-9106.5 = 4.91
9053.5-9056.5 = 5.06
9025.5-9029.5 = 4.93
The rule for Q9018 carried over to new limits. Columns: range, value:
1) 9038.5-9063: 4.68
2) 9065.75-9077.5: 4.8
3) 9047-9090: 4.75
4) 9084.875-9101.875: 4.96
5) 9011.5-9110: 4.81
